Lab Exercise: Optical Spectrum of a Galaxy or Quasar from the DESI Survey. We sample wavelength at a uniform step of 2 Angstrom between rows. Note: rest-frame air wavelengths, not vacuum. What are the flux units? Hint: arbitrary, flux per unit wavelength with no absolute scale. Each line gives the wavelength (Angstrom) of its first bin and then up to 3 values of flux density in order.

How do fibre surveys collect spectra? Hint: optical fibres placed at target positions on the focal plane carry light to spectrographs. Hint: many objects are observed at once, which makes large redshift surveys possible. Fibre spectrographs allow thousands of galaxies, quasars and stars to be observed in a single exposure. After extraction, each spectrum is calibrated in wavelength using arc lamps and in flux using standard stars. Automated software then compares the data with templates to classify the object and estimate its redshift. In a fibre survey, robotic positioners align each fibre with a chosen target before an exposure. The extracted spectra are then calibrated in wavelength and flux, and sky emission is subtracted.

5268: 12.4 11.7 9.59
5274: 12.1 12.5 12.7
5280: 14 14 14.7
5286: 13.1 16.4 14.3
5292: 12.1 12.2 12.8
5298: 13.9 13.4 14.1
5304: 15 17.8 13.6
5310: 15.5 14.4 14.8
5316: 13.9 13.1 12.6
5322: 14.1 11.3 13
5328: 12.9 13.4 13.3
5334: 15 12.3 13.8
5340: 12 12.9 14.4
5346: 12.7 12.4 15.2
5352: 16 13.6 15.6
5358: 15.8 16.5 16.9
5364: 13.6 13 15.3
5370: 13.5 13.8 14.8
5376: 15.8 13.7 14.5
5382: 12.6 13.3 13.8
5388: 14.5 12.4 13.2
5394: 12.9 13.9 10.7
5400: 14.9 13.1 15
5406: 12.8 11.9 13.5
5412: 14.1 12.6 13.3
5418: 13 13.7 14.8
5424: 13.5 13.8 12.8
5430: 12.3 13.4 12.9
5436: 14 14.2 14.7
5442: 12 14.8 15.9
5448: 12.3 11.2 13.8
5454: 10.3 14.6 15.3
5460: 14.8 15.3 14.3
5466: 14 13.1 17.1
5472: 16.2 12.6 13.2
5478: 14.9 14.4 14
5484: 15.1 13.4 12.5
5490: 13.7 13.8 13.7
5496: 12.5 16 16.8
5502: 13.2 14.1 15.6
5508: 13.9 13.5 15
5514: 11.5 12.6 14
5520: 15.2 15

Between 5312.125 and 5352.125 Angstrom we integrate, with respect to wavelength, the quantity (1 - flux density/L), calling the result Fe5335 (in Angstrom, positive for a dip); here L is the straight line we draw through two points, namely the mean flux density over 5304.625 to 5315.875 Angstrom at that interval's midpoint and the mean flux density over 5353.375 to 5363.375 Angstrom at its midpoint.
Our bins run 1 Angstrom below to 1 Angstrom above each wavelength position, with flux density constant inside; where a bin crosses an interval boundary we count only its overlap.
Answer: 5.1 Angstrom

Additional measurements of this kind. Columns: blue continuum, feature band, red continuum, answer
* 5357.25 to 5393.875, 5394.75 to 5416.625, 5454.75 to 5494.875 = 1.53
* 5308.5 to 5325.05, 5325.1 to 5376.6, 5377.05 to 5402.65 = -2.24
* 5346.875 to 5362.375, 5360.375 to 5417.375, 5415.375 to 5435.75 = 2.33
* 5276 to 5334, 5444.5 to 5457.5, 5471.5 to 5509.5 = 0.84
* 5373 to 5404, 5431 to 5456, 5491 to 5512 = 1.15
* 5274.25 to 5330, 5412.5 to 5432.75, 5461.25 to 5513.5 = 1.08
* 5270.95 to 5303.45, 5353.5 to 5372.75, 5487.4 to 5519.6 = -1.85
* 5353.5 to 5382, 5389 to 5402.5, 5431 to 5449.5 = 1.23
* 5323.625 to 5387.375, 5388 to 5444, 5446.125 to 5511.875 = 2.68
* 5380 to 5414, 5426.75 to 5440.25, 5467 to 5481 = 0.45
